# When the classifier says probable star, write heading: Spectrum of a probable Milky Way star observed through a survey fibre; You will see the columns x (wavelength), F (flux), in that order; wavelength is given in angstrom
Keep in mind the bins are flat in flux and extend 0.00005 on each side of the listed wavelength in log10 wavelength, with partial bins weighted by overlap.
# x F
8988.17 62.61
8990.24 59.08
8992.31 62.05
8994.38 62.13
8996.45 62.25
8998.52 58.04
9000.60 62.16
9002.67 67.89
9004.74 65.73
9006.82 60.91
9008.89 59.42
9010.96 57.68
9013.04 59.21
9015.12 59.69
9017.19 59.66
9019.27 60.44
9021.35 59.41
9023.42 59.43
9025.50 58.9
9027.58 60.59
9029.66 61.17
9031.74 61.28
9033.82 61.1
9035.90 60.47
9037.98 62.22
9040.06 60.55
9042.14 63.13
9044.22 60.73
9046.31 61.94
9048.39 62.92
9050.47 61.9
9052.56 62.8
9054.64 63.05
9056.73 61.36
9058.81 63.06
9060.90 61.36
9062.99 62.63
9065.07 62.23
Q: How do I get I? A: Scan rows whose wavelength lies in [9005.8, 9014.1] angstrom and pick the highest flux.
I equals 60.91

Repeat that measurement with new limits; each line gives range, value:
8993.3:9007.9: 67.89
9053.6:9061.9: 63.06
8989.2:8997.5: 62.25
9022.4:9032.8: 61.28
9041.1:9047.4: 63.13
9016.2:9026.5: 60.44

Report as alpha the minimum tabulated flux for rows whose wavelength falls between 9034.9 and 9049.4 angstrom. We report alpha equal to 60.47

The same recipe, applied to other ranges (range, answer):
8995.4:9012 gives 57.68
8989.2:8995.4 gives 59.08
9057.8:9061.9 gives 61.36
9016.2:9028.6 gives 58.9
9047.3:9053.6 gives 61.9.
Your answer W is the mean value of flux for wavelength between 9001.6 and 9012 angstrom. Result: 62.4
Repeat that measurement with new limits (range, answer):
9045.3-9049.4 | 62.5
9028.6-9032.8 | 61.2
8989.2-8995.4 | 61.1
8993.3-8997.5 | 62.2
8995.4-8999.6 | 60.1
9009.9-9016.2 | 58.9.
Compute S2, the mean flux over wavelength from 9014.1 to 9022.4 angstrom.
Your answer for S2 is 59.9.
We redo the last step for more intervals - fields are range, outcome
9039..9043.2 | 61.9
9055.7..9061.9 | 61.9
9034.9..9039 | 61.4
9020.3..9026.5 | 59.3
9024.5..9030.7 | 60.2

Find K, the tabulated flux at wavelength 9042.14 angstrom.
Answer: 63.13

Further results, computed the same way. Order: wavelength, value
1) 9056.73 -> 61.36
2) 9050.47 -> 61.9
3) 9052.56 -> 62.8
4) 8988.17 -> 62.61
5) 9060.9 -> 61.36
